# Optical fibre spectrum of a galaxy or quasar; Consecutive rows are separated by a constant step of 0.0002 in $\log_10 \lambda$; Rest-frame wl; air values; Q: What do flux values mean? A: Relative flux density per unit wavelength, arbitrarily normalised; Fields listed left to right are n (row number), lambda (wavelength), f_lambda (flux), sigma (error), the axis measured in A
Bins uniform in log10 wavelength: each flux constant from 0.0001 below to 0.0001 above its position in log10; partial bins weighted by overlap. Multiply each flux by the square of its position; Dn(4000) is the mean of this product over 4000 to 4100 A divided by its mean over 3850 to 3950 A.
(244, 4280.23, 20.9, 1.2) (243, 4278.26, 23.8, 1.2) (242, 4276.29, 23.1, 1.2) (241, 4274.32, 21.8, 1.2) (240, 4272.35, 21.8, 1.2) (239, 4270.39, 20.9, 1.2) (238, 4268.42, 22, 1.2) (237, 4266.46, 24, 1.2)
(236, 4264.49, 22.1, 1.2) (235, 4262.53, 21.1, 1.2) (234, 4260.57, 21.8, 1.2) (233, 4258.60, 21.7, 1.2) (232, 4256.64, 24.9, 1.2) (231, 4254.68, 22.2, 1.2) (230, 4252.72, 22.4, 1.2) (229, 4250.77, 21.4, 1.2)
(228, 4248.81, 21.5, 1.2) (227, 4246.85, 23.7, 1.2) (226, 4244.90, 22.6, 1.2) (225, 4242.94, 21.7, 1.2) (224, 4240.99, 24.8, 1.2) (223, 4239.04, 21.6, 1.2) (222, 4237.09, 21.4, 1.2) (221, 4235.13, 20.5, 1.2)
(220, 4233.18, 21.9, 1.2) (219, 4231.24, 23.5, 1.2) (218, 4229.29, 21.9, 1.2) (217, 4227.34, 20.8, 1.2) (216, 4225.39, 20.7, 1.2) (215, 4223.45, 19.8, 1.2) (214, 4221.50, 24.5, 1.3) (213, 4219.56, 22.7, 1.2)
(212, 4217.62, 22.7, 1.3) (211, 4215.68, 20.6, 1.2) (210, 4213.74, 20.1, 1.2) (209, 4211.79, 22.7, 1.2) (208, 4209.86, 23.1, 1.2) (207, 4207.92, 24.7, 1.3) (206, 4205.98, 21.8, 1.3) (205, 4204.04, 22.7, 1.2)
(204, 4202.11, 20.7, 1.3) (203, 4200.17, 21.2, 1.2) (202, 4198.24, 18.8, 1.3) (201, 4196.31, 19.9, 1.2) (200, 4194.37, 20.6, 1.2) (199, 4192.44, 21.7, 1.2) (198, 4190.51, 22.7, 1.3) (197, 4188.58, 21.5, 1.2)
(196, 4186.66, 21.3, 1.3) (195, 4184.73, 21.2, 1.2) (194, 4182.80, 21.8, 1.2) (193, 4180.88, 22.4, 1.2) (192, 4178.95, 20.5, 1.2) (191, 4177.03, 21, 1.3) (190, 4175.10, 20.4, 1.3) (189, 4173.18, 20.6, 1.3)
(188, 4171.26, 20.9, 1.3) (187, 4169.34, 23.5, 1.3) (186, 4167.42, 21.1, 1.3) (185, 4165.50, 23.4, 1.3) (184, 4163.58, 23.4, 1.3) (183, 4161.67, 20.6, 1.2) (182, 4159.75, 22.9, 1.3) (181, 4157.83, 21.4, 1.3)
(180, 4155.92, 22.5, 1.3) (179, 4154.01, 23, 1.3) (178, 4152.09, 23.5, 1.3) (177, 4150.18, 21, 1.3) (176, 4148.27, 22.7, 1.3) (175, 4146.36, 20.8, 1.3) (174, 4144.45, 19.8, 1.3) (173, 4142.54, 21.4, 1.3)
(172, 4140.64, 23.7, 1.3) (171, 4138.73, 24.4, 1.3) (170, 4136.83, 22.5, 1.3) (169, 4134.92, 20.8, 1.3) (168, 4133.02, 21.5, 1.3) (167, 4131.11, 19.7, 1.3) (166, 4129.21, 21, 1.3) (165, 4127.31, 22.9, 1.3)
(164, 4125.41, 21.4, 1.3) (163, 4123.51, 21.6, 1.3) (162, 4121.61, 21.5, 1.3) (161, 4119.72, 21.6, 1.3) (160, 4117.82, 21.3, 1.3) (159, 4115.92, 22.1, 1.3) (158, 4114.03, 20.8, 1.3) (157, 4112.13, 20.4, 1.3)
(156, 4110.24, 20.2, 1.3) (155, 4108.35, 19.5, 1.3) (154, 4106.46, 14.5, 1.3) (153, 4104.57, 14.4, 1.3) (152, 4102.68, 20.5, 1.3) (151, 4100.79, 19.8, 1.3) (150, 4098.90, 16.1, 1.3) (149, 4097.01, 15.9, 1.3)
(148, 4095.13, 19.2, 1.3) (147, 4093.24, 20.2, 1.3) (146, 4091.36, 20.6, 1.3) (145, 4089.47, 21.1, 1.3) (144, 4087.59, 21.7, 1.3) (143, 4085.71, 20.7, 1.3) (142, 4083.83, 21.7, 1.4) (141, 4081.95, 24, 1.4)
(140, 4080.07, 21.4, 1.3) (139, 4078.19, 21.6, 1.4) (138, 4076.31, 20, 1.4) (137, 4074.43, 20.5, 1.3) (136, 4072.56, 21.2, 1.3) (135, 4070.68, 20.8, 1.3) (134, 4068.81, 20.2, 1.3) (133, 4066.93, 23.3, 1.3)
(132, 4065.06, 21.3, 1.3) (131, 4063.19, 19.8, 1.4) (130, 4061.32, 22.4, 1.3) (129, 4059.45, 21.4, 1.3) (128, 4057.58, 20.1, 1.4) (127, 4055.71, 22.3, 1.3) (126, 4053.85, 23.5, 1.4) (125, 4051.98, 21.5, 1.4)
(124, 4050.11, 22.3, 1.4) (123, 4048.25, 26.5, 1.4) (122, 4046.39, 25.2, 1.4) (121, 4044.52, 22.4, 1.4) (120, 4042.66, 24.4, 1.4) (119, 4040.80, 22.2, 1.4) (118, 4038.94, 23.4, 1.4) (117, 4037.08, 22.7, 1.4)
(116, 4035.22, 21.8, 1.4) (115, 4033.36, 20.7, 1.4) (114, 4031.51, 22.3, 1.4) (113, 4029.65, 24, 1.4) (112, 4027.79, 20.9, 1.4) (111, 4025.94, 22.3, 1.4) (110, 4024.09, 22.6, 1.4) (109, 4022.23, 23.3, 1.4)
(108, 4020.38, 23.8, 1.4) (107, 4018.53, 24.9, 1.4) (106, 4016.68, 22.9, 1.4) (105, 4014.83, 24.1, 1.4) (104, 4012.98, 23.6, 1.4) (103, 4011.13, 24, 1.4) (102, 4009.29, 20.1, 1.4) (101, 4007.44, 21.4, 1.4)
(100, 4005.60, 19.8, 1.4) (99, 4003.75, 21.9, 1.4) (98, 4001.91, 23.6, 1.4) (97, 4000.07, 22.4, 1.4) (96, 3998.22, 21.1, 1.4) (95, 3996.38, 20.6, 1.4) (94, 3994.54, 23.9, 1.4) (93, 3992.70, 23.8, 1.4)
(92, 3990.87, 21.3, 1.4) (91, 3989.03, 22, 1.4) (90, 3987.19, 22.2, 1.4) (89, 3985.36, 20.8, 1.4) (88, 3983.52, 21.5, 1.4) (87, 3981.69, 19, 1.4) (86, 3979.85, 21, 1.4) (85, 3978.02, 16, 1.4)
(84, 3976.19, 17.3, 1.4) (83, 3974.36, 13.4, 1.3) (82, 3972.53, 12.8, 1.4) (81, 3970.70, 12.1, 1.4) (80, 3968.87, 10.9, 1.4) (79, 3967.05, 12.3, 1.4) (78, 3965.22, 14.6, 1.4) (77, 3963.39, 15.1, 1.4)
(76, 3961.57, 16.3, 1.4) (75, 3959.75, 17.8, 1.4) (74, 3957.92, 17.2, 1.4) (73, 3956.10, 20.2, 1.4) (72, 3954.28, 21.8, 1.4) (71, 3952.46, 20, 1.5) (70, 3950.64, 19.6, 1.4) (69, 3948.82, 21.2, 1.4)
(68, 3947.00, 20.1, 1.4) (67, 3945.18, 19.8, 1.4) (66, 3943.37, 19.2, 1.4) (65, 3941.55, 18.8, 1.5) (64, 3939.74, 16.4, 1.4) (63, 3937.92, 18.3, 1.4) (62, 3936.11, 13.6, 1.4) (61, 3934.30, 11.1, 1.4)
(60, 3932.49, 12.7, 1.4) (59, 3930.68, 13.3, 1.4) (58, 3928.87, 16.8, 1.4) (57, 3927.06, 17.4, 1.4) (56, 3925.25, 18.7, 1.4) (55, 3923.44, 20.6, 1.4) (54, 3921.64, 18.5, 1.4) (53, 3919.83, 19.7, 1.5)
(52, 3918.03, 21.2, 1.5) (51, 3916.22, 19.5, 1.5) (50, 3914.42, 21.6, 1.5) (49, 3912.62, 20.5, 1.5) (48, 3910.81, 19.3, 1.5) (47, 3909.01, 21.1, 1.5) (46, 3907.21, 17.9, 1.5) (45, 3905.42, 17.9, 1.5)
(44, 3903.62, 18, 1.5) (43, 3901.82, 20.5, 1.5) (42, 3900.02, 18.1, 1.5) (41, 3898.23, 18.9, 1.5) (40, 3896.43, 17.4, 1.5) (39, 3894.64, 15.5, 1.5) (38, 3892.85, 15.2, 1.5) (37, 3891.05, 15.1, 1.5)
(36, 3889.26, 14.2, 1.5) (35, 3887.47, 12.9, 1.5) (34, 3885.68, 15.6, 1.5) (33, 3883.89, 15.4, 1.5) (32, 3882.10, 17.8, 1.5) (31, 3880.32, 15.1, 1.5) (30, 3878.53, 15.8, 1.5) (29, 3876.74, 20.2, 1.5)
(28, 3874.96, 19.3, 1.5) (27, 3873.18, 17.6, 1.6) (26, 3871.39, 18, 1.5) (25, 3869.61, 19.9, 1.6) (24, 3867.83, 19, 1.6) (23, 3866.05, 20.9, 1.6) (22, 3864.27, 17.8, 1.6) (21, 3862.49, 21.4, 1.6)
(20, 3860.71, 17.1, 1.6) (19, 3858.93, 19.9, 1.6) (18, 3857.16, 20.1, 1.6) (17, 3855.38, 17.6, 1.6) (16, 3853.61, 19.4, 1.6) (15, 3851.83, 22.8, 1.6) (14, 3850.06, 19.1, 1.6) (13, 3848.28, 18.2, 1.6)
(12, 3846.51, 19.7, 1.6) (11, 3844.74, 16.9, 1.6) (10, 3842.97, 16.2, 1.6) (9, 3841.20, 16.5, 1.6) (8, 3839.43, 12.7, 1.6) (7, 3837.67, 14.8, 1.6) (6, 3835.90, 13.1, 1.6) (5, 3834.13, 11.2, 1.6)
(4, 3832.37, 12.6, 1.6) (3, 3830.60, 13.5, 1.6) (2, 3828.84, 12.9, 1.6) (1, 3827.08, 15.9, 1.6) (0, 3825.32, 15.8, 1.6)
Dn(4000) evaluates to 1.31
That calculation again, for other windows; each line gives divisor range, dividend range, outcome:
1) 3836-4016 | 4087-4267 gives 1.32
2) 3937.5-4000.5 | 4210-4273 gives 1.36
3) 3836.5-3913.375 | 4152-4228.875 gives 1.42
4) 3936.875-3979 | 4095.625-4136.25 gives 1.27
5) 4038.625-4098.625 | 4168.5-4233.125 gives 1.07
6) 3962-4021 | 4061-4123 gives 1.08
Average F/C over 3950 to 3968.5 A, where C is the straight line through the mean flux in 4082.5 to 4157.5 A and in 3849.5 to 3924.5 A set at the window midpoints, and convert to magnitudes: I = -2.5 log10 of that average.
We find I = 0.11 mag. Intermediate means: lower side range 18.4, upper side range 20.7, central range 17.3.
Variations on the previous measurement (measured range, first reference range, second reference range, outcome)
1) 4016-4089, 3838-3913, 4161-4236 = -0.119 mag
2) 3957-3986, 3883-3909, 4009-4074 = 0.224 mag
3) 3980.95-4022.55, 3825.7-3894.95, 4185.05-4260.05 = -0.182 mag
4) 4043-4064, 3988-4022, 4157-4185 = -0.013 mag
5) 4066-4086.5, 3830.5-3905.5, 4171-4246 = -0.077 mag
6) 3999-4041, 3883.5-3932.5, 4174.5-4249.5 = -0.174 mag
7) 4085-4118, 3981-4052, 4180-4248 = 0.151 mag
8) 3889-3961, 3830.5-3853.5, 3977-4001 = 0.049 mag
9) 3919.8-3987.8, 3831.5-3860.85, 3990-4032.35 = 0.191 mag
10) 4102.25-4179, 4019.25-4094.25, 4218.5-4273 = 0.042 mag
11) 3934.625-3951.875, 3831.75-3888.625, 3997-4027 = 0.107 mag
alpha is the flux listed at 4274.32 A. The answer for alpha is 21.8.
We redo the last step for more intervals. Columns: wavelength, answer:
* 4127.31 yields 22.9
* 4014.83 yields 24.1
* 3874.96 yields 19.3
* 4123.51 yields 21.6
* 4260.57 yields 21.8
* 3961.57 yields 16.3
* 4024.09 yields 22.6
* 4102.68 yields 20.5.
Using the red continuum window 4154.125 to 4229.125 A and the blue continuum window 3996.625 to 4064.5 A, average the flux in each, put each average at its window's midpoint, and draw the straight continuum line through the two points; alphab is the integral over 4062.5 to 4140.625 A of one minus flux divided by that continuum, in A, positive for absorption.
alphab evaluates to 5.4 A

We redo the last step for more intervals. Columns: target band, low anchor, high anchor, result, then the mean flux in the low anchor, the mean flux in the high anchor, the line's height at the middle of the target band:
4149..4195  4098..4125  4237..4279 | -2.28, 19.6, 22.4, 20.8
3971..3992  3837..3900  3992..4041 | 2.63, 17.6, 22.5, 21.3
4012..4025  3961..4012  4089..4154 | -2.84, 19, 20.6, 19.4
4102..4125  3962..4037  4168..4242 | 1.28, 20.3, 21.7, 21.1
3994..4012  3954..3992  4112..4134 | -3.62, 17.4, 21.3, 18.2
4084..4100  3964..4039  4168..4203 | 0.98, 20.5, 21.1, 20.8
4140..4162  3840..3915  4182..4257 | -0.87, 18.1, 21.9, 21.1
